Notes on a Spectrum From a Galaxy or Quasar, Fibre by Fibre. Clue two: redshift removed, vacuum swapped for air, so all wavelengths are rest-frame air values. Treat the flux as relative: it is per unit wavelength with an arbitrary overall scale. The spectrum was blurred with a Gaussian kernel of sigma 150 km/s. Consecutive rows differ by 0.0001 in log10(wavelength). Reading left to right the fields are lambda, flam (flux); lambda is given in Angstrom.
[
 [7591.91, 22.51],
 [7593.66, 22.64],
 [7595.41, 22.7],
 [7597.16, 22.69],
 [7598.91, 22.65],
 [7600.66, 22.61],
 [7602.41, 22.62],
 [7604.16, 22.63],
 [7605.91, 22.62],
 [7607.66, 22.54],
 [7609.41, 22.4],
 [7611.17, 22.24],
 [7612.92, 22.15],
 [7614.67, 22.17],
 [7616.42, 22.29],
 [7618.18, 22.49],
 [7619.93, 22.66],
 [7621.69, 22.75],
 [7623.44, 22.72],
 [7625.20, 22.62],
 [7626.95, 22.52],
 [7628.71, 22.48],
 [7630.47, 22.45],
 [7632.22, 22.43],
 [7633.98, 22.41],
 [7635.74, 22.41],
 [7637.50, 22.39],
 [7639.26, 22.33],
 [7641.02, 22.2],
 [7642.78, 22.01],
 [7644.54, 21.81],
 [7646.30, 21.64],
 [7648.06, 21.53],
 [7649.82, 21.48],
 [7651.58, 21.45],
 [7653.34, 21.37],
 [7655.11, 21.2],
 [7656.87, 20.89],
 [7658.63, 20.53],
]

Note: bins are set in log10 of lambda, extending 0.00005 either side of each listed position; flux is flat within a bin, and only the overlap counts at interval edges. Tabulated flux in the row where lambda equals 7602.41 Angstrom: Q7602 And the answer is 22.62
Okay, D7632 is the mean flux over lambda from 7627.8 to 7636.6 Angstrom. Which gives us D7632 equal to 22.4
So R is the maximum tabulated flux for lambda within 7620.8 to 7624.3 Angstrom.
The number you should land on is 22.75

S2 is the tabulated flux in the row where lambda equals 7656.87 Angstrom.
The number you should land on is 20.89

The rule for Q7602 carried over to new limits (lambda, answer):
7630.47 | 22.45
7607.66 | 22.54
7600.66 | 22.61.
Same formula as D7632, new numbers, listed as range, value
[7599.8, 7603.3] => 22.6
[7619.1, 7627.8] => 22.7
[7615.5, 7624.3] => 22.6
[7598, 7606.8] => 22.6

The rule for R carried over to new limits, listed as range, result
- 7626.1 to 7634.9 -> 22.52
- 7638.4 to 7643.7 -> 22.33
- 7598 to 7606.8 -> 22.65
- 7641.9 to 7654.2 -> 22.01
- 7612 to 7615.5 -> 22.17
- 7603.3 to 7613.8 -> 22.63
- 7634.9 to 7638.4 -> 22.41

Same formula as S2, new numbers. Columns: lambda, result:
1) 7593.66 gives 22.64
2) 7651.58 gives 21.45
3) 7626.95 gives 22.52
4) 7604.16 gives 22.63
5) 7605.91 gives 22.62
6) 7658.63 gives 20.53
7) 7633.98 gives 22.41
